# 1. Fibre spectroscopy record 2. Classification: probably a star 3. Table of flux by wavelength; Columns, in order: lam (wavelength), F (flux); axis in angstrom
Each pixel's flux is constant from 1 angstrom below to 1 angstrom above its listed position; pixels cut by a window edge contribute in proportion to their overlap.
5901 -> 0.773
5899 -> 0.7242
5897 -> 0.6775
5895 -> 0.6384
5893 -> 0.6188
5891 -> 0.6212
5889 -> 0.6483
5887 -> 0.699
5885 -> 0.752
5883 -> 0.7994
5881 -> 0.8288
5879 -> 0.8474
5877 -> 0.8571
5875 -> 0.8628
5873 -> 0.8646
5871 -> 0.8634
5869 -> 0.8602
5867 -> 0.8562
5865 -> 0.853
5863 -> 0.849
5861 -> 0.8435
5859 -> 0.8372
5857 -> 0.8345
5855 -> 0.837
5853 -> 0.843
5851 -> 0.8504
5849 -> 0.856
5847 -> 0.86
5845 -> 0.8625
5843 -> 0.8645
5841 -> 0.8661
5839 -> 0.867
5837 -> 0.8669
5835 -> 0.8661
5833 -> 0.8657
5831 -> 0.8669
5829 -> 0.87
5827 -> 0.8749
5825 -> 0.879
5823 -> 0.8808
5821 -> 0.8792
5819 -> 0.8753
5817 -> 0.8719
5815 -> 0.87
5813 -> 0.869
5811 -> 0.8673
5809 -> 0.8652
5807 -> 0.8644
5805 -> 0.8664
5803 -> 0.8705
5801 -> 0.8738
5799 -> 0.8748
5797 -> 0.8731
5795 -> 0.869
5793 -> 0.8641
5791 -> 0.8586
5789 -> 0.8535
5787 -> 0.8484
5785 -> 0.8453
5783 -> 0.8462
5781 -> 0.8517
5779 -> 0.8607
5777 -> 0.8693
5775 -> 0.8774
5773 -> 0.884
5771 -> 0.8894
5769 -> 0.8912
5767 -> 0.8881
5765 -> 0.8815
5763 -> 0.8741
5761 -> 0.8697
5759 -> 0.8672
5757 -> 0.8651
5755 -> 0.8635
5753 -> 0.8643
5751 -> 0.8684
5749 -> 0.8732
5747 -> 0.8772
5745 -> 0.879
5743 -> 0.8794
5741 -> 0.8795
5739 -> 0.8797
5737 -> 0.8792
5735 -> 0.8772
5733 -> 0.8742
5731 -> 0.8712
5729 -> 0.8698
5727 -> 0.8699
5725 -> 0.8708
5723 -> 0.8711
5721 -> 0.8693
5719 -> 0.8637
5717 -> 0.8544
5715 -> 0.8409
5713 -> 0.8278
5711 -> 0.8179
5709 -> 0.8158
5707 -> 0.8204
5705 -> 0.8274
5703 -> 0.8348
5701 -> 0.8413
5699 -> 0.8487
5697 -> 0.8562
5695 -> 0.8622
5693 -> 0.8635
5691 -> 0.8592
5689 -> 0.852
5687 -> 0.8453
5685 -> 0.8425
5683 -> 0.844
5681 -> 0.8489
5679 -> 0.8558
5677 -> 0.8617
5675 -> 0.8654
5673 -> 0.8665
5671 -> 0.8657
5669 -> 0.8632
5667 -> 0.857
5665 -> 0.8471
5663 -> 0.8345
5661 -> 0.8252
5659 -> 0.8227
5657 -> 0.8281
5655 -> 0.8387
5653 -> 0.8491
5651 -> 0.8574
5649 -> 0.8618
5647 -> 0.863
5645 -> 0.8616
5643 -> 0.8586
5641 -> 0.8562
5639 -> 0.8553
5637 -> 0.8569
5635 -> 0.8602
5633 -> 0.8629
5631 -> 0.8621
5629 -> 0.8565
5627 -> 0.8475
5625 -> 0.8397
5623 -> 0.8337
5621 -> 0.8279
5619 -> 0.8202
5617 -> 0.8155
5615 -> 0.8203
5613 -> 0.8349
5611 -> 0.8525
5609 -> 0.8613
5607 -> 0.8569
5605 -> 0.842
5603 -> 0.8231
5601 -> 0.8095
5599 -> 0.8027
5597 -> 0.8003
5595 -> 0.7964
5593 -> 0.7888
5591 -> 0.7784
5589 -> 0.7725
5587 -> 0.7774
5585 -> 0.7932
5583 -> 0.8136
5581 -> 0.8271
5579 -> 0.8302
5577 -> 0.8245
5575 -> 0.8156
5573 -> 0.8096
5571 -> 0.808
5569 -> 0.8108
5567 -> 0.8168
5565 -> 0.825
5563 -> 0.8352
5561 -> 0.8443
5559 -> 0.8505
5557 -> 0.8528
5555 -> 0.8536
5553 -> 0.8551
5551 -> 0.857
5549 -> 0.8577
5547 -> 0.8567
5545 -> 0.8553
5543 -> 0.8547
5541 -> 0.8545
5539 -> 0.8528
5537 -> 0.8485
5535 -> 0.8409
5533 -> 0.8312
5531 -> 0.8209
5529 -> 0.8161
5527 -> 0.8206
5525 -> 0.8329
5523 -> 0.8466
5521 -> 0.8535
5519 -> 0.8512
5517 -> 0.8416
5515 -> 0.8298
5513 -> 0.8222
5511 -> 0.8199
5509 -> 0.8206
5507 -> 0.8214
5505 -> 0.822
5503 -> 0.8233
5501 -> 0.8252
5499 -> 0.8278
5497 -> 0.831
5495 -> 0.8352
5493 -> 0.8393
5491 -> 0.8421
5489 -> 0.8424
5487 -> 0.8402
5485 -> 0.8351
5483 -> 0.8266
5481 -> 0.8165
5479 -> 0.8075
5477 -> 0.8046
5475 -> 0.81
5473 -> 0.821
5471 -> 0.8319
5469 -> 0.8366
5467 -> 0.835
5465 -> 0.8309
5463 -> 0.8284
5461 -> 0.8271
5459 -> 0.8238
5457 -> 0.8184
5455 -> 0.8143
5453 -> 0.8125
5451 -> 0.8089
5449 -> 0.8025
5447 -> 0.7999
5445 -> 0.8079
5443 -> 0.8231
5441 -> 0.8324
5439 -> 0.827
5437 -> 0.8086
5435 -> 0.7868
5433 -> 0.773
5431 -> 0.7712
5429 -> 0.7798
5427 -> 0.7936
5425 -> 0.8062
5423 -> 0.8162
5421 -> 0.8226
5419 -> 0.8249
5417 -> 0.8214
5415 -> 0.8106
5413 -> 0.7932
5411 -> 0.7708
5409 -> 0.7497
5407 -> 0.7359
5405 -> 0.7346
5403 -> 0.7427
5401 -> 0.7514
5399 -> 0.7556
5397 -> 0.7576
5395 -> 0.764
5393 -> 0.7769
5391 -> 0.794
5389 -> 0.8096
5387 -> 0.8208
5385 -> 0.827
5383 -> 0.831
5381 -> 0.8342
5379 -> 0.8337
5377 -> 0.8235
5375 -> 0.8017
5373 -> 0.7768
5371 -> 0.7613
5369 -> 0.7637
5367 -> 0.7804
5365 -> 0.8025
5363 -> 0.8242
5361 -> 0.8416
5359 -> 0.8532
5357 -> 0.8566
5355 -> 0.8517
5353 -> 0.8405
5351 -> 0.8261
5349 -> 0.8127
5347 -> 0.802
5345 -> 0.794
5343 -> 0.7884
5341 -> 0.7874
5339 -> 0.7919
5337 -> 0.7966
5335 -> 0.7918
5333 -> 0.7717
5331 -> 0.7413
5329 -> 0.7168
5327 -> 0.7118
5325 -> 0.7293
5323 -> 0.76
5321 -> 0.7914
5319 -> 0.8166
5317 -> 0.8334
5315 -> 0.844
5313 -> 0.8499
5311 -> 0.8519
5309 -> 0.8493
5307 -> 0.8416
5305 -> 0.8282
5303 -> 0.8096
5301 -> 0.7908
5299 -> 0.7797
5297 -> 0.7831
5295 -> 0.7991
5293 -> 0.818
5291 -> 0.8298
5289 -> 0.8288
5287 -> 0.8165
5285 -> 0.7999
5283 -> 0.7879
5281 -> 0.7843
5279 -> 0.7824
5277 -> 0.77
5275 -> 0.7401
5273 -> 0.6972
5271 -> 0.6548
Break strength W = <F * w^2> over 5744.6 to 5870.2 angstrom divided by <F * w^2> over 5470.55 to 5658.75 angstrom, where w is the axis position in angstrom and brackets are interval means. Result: 1.13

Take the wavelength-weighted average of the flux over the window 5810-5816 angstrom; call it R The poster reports 0.869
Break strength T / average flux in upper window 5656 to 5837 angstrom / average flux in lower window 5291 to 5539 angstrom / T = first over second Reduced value 1.06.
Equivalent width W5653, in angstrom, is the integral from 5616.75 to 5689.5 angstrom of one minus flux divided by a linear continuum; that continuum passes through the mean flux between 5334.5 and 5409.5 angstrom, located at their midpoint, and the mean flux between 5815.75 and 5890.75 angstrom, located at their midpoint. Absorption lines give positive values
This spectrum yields -2.2 angstrom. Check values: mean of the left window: 0.797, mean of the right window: 0.843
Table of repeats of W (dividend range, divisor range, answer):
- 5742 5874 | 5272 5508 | 1.25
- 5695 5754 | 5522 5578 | 1.09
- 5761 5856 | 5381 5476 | 1.24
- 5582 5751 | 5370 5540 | 1.12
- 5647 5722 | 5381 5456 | 1.17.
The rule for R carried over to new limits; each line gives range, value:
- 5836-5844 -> 0.866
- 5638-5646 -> 0.858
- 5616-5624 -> 0.824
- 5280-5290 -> 0.803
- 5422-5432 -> 0.793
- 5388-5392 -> 0.802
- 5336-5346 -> 0.792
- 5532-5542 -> 0.846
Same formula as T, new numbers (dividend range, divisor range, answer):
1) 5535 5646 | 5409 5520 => 1.02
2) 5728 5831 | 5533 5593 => 1.05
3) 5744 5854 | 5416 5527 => 1.06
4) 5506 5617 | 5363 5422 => 1.05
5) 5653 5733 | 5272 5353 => 1.07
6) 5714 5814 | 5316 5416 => 1.10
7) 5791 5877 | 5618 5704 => 1.02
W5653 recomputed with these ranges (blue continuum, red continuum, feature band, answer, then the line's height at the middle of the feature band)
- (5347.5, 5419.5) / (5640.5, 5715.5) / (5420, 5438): 0.2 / 0.806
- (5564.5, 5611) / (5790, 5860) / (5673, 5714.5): -0.4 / 0.836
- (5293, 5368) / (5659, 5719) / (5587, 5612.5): 0.7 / 0.836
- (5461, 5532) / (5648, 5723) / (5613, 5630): 0.2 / 0.841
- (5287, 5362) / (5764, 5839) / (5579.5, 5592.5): 0.7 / 0.841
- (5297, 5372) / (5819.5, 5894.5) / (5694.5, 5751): -2.4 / 0.823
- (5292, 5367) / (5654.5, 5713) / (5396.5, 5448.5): 1.7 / 0.815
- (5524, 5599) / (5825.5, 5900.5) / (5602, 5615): -0.3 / 0.824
